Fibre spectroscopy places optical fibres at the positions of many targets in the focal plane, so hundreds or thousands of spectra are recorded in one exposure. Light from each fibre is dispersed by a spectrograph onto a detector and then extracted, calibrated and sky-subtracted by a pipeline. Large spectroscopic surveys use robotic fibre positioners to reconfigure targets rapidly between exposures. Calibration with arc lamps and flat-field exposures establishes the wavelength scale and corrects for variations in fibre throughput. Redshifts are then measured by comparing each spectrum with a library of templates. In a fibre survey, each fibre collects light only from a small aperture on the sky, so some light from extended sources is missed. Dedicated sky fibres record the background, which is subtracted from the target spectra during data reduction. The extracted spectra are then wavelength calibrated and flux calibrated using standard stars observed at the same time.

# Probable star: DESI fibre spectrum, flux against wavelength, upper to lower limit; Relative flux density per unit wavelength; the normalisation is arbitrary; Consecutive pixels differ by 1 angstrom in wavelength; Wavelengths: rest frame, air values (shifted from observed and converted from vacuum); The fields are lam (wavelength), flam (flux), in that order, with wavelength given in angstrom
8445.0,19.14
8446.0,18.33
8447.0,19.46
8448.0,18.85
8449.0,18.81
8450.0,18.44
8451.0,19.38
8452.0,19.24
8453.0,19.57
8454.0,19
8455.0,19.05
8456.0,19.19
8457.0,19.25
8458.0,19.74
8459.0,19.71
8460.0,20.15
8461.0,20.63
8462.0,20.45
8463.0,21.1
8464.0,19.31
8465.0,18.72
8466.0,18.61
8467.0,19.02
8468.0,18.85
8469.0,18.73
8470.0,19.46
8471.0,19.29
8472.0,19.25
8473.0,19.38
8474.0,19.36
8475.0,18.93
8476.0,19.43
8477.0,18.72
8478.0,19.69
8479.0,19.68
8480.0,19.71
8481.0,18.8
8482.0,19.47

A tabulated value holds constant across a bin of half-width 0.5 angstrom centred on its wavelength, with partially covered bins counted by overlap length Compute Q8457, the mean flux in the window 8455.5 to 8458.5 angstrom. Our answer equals 19.4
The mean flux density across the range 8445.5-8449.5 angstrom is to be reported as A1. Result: 18.9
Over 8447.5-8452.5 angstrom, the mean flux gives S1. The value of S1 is 18.9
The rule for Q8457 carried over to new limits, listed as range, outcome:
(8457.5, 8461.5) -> 20.1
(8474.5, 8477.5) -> 19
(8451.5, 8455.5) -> 19.2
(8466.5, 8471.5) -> 19.1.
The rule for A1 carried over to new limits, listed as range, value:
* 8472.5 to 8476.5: 19.3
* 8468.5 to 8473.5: 19.2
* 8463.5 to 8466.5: 18.9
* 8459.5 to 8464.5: 20.3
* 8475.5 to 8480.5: 19.4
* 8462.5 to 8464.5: 20.2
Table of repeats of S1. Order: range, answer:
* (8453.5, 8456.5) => 19.1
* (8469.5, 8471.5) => 19.4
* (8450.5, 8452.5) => 19.3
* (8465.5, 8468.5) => 18.8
